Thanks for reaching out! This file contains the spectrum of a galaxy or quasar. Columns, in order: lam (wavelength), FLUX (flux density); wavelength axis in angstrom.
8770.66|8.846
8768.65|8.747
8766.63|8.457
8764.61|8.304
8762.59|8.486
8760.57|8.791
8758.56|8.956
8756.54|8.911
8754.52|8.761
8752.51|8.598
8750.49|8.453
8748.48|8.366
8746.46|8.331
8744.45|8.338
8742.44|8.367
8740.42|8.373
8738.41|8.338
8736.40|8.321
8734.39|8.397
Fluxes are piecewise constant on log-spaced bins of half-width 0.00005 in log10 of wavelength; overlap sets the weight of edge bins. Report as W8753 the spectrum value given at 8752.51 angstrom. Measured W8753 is 8.598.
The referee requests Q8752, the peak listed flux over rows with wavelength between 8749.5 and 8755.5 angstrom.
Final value 8.761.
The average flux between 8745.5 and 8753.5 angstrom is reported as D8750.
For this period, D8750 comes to 8.43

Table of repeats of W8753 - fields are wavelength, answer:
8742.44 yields 8.367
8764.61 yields 8.304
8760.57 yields 8.791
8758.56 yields 8.956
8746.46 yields 8.331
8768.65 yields 8.747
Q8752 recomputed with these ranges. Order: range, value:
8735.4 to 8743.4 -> 8.373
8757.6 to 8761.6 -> 8.956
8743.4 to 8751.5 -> 8.453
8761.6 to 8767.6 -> 8.486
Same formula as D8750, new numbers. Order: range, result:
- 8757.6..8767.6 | 8.6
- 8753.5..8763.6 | 8.78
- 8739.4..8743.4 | 8.36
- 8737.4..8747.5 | 8.35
